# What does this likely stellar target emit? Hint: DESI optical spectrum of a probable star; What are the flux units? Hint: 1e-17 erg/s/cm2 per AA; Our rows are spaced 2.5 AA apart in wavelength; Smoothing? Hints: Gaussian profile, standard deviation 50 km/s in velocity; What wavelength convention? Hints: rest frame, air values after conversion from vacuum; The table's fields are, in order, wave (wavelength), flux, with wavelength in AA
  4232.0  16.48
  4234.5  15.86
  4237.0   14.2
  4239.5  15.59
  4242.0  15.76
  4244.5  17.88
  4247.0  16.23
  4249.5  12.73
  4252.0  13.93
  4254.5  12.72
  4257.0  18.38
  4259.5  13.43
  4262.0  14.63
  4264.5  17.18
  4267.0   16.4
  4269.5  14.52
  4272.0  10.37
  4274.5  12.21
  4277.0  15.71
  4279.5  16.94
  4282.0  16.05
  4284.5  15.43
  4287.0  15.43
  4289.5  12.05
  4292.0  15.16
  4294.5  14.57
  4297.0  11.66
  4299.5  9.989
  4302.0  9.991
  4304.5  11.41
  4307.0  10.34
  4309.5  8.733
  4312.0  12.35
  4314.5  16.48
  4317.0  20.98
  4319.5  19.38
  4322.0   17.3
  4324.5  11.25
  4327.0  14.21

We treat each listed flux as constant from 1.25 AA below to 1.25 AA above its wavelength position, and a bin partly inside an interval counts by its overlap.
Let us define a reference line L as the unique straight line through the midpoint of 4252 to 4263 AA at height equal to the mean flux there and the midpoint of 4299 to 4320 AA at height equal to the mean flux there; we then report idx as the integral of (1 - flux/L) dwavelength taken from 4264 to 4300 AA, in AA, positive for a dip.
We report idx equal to -0.7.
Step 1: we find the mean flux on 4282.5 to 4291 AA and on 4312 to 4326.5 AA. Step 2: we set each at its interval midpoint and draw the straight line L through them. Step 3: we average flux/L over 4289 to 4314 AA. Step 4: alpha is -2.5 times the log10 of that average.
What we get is 0.29 mag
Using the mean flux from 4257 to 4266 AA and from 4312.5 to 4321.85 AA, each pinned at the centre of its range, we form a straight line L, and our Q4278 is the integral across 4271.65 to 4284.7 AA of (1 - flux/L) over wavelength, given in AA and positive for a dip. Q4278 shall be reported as 1.4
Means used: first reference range 15.6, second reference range 18.2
